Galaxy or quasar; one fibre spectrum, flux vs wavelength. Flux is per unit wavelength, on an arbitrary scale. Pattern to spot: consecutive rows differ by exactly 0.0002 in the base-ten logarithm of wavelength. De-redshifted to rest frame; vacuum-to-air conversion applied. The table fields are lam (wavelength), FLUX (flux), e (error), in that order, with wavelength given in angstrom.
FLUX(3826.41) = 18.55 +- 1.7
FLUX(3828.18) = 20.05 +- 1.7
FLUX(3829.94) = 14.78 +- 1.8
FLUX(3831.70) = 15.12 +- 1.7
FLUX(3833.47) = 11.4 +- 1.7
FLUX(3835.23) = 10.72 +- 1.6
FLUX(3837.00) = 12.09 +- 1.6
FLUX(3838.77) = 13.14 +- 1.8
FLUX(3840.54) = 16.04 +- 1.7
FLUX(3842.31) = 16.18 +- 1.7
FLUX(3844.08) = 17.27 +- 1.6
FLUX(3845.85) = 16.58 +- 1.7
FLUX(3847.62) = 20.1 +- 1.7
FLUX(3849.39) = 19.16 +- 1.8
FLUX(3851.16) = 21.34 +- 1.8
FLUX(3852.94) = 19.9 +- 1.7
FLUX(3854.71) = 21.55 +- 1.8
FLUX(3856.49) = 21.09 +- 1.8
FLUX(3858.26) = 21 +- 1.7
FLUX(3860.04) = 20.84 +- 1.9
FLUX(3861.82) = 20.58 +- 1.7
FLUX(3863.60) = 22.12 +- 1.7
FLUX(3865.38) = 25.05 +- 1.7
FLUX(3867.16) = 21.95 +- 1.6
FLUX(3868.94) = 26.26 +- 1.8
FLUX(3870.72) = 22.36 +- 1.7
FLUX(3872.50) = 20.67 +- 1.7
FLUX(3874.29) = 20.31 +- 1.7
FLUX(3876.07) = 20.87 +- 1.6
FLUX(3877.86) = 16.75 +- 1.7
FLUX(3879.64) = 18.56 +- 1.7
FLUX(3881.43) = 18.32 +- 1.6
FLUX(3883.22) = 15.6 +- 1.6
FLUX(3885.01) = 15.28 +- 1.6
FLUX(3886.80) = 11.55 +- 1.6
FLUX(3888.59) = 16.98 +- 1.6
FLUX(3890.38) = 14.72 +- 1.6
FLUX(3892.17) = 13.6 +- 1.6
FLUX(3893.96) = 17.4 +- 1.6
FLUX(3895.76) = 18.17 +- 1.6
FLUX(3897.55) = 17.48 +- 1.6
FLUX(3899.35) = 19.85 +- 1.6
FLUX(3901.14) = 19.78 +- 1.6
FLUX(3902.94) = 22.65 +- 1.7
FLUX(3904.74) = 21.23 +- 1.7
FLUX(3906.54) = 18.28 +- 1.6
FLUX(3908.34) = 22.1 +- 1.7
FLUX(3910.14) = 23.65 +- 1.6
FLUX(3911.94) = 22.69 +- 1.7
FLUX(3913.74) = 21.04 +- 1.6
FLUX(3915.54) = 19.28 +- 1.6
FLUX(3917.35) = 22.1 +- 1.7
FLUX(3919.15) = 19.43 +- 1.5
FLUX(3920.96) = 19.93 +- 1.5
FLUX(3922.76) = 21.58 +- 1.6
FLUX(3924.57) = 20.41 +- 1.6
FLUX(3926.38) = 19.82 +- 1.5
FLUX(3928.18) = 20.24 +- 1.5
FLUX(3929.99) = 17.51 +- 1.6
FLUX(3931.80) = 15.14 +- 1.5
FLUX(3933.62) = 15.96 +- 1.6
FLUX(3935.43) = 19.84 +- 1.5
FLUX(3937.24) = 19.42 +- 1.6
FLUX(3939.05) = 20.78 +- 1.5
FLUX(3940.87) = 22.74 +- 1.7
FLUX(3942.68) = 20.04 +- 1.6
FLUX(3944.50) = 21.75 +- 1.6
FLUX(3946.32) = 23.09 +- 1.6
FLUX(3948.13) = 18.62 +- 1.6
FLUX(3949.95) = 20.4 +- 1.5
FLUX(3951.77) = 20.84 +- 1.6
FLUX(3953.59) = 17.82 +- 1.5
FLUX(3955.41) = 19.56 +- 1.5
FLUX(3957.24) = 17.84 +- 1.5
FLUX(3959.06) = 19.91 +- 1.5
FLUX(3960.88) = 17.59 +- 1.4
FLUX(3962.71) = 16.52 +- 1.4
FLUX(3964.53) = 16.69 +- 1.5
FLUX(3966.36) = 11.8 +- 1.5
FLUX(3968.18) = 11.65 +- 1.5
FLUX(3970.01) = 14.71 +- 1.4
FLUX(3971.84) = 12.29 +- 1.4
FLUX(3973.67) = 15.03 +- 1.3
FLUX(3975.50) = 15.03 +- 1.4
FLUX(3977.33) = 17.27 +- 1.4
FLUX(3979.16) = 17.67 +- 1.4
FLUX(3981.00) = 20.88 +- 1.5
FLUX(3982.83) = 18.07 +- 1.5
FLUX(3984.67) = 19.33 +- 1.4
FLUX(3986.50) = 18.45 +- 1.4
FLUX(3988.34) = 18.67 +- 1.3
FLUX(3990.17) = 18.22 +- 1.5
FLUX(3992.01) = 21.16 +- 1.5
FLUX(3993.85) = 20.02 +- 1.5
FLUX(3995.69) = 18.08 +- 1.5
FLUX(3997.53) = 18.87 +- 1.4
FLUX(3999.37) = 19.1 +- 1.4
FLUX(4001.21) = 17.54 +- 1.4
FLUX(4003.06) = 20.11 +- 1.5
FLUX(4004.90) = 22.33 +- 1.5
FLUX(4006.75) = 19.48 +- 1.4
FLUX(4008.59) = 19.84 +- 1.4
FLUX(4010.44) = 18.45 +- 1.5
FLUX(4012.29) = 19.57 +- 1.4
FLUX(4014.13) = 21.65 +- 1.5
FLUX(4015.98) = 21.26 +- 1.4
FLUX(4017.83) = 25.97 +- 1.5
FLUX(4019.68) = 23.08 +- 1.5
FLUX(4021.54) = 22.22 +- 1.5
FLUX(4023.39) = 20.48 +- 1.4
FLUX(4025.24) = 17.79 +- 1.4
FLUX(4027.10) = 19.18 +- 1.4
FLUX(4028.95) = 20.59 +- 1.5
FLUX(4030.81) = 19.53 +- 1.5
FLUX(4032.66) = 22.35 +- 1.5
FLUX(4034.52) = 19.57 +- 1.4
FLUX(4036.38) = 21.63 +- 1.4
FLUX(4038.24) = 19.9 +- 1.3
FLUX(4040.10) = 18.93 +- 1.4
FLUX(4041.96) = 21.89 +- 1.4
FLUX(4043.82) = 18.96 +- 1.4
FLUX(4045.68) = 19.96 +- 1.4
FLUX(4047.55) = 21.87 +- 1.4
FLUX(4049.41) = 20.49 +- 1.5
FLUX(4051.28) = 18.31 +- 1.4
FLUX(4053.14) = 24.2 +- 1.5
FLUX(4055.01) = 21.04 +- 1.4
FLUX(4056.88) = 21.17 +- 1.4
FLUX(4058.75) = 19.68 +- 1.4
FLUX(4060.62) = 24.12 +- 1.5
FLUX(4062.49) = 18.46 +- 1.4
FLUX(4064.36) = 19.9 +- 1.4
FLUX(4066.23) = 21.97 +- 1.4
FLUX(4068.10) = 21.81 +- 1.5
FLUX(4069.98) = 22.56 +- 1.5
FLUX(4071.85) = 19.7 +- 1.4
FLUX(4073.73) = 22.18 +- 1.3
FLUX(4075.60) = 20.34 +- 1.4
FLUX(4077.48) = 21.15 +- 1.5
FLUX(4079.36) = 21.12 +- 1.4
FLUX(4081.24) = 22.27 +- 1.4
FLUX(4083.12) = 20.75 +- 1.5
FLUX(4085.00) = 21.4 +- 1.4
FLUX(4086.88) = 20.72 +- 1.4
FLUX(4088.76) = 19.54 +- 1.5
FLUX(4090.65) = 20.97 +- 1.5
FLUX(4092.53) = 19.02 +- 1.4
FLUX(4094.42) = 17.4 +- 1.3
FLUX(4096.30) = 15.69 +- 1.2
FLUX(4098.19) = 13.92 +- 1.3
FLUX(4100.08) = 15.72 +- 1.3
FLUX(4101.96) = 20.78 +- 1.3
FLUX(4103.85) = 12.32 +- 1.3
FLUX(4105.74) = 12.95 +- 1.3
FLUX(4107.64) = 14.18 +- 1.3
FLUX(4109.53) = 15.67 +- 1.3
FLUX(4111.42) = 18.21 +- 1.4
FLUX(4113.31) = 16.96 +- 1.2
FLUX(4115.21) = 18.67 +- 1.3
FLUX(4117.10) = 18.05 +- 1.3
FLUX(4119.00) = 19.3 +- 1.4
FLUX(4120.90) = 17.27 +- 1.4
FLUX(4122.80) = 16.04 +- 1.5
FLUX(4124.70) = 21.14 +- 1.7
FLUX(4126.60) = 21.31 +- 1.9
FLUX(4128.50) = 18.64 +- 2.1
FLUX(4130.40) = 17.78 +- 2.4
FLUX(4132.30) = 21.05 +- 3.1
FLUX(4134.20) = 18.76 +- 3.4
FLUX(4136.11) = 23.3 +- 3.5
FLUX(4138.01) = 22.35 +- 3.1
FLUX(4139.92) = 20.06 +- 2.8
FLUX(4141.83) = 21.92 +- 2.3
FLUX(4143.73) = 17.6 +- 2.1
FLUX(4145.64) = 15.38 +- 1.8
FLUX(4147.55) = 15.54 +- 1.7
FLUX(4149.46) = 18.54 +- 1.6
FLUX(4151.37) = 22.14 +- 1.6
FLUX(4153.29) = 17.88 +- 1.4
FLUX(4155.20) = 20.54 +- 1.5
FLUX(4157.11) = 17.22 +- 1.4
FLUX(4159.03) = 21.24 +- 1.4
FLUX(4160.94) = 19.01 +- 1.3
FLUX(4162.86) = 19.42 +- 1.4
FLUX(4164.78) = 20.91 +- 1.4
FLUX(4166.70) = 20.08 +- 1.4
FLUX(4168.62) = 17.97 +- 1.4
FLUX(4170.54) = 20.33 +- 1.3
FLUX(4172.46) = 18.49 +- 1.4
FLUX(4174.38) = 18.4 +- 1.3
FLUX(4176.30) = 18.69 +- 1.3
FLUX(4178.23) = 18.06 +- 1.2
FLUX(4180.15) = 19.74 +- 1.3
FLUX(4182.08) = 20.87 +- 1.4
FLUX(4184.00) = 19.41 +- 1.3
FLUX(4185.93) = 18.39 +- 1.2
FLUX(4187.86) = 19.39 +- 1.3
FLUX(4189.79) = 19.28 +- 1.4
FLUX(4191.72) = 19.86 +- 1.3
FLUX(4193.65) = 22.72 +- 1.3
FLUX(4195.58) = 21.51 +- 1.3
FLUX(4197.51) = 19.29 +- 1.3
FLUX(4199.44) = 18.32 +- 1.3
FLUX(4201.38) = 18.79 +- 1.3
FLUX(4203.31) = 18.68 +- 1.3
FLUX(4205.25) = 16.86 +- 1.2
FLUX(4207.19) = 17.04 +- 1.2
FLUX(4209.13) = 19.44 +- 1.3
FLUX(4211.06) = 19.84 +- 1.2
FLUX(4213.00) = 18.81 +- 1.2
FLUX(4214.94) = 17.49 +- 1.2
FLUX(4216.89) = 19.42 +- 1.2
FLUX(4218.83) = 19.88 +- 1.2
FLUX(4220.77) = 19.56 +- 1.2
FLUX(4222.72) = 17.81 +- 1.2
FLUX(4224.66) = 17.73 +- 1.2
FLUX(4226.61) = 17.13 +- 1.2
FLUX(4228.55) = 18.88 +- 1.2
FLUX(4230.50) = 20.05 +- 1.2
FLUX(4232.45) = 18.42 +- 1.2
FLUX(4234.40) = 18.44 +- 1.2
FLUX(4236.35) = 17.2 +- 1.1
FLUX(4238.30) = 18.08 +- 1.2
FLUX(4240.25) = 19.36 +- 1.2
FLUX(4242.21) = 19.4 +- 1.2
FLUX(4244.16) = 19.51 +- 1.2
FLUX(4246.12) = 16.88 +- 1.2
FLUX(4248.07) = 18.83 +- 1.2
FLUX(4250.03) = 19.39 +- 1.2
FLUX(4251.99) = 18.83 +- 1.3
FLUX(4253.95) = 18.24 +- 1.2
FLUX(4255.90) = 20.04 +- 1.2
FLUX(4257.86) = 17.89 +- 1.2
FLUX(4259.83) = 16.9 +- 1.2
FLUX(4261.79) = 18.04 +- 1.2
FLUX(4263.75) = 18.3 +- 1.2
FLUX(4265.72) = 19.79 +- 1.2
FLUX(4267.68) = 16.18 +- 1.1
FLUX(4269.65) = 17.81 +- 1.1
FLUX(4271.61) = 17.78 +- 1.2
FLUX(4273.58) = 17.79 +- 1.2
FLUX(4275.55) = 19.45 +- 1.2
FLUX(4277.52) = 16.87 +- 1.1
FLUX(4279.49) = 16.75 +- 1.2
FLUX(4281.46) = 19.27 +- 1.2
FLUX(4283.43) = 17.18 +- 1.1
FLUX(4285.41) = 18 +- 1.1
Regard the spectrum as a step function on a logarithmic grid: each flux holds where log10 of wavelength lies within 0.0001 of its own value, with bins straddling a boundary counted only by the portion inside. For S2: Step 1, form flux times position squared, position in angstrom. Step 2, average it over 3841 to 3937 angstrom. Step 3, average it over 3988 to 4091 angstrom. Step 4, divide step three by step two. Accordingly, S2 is 1.14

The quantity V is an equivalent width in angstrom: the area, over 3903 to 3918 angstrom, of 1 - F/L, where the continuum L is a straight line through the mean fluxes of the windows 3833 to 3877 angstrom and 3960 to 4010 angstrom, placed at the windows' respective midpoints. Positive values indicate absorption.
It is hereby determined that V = -2.3 angstrom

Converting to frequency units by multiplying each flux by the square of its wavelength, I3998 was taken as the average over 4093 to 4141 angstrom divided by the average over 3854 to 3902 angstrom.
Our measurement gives 1.1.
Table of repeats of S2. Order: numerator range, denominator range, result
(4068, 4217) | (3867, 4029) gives 1.10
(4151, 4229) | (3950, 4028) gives 1.13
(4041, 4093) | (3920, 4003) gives 1.20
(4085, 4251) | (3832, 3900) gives 1.20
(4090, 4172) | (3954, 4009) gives 1.12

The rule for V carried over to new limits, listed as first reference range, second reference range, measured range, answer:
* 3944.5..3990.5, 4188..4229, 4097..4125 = 2.7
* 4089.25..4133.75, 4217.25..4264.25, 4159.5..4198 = -3.3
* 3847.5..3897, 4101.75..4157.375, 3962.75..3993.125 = 3.6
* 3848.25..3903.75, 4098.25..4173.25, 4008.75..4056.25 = -4.7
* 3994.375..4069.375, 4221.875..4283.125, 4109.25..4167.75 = 0.9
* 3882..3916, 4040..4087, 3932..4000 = 4.4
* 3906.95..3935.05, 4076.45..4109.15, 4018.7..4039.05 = -1.9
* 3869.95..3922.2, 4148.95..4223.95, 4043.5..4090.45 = -4.5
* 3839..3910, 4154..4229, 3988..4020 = -1.6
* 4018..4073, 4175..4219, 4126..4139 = -0.4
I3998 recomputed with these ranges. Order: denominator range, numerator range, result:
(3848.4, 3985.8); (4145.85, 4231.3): 1.15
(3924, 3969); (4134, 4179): 1.15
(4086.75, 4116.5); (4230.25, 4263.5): 1.17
